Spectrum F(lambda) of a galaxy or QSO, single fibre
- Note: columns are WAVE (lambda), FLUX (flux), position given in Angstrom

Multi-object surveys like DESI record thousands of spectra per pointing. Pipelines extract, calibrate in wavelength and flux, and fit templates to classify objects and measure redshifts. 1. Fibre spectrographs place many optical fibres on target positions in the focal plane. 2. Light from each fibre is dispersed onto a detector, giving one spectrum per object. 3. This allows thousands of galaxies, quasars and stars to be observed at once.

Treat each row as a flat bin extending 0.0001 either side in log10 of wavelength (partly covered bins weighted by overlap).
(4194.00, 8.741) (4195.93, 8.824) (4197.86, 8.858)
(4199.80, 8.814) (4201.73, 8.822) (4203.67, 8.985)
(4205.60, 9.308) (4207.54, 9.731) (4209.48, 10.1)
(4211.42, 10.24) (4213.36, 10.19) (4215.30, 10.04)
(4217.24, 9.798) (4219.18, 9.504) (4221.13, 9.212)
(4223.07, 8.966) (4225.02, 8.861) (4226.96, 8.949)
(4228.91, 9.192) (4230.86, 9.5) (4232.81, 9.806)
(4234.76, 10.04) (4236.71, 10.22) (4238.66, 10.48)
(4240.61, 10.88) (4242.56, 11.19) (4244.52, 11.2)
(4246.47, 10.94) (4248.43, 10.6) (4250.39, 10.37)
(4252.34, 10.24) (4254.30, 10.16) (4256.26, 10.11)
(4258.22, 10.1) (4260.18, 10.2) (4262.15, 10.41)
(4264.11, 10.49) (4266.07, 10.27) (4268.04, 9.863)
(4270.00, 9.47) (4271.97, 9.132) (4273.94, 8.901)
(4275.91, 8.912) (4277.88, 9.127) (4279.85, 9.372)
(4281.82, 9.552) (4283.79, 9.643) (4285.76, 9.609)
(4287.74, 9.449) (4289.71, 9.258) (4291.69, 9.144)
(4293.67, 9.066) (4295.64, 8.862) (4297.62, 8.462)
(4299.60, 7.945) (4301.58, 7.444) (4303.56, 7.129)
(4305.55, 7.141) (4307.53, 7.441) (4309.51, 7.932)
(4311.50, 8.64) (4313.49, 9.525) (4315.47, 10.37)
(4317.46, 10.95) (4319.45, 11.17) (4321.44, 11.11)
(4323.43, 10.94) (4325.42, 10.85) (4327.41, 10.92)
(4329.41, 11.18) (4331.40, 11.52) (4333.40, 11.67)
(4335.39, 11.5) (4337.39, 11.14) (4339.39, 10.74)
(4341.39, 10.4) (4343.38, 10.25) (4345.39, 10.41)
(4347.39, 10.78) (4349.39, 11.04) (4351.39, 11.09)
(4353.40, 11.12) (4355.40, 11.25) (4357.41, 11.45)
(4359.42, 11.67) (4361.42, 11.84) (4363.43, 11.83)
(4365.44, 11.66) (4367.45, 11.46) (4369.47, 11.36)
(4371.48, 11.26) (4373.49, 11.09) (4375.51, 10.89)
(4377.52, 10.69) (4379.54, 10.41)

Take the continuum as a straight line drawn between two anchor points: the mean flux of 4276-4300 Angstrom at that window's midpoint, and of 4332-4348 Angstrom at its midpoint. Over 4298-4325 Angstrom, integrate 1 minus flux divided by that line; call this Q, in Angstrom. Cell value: 2.4 Angstrom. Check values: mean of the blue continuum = 9.15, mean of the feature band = 9.08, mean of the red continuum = 10.9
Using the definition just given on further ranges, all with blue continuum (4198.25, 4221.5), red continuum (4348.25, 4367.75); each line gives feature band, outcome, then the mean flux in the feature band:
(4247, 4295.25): 2.8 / 9.73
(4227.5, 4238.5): 0.1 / 9.77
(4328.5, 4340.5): -0.2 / 11.3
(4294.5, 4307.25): 3.4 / 7.83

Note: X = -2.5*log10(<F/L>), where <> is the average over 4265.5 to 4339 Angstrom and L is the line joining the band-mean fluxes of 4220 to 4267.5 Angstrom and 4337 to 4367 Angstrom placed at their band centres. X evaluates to 0.11 mag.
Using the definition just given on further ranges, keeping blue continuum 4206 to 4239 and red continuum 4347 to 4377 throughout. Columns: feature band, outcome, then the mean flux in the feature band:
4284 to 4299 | 0.152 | 9.12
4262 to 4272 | 0.023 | 9.98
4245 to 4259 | -0.040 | 10.4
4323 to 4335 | -0.027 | 11.2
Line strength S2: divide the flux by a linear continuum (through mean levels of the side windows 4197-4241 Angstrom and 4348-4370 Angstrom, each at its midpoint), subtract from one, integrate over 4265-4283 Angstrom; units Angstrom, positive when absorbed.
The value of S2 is 1.6 Angstrom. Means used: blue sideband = 9.57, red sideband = 11.4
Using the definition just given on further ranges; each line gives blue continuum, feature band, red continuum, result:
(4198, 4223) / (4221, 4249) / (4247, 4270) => -0.4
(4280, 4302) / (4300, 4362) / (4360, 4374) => 0.3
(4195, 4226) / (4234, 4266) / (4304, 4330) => -3.2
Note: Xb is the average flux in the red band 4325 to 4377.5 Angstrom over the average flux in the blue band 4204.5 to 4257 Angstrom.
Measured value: 1.12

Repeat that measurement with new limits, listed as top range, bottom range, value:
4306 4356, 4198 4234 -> 1.12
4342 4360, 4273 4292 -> 1.18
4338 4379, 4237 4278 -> 1.09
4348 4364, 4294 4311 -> 1.45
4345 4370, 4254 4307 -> 1.23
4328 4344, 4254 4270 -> 1.09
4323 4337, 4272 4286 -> 1.21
